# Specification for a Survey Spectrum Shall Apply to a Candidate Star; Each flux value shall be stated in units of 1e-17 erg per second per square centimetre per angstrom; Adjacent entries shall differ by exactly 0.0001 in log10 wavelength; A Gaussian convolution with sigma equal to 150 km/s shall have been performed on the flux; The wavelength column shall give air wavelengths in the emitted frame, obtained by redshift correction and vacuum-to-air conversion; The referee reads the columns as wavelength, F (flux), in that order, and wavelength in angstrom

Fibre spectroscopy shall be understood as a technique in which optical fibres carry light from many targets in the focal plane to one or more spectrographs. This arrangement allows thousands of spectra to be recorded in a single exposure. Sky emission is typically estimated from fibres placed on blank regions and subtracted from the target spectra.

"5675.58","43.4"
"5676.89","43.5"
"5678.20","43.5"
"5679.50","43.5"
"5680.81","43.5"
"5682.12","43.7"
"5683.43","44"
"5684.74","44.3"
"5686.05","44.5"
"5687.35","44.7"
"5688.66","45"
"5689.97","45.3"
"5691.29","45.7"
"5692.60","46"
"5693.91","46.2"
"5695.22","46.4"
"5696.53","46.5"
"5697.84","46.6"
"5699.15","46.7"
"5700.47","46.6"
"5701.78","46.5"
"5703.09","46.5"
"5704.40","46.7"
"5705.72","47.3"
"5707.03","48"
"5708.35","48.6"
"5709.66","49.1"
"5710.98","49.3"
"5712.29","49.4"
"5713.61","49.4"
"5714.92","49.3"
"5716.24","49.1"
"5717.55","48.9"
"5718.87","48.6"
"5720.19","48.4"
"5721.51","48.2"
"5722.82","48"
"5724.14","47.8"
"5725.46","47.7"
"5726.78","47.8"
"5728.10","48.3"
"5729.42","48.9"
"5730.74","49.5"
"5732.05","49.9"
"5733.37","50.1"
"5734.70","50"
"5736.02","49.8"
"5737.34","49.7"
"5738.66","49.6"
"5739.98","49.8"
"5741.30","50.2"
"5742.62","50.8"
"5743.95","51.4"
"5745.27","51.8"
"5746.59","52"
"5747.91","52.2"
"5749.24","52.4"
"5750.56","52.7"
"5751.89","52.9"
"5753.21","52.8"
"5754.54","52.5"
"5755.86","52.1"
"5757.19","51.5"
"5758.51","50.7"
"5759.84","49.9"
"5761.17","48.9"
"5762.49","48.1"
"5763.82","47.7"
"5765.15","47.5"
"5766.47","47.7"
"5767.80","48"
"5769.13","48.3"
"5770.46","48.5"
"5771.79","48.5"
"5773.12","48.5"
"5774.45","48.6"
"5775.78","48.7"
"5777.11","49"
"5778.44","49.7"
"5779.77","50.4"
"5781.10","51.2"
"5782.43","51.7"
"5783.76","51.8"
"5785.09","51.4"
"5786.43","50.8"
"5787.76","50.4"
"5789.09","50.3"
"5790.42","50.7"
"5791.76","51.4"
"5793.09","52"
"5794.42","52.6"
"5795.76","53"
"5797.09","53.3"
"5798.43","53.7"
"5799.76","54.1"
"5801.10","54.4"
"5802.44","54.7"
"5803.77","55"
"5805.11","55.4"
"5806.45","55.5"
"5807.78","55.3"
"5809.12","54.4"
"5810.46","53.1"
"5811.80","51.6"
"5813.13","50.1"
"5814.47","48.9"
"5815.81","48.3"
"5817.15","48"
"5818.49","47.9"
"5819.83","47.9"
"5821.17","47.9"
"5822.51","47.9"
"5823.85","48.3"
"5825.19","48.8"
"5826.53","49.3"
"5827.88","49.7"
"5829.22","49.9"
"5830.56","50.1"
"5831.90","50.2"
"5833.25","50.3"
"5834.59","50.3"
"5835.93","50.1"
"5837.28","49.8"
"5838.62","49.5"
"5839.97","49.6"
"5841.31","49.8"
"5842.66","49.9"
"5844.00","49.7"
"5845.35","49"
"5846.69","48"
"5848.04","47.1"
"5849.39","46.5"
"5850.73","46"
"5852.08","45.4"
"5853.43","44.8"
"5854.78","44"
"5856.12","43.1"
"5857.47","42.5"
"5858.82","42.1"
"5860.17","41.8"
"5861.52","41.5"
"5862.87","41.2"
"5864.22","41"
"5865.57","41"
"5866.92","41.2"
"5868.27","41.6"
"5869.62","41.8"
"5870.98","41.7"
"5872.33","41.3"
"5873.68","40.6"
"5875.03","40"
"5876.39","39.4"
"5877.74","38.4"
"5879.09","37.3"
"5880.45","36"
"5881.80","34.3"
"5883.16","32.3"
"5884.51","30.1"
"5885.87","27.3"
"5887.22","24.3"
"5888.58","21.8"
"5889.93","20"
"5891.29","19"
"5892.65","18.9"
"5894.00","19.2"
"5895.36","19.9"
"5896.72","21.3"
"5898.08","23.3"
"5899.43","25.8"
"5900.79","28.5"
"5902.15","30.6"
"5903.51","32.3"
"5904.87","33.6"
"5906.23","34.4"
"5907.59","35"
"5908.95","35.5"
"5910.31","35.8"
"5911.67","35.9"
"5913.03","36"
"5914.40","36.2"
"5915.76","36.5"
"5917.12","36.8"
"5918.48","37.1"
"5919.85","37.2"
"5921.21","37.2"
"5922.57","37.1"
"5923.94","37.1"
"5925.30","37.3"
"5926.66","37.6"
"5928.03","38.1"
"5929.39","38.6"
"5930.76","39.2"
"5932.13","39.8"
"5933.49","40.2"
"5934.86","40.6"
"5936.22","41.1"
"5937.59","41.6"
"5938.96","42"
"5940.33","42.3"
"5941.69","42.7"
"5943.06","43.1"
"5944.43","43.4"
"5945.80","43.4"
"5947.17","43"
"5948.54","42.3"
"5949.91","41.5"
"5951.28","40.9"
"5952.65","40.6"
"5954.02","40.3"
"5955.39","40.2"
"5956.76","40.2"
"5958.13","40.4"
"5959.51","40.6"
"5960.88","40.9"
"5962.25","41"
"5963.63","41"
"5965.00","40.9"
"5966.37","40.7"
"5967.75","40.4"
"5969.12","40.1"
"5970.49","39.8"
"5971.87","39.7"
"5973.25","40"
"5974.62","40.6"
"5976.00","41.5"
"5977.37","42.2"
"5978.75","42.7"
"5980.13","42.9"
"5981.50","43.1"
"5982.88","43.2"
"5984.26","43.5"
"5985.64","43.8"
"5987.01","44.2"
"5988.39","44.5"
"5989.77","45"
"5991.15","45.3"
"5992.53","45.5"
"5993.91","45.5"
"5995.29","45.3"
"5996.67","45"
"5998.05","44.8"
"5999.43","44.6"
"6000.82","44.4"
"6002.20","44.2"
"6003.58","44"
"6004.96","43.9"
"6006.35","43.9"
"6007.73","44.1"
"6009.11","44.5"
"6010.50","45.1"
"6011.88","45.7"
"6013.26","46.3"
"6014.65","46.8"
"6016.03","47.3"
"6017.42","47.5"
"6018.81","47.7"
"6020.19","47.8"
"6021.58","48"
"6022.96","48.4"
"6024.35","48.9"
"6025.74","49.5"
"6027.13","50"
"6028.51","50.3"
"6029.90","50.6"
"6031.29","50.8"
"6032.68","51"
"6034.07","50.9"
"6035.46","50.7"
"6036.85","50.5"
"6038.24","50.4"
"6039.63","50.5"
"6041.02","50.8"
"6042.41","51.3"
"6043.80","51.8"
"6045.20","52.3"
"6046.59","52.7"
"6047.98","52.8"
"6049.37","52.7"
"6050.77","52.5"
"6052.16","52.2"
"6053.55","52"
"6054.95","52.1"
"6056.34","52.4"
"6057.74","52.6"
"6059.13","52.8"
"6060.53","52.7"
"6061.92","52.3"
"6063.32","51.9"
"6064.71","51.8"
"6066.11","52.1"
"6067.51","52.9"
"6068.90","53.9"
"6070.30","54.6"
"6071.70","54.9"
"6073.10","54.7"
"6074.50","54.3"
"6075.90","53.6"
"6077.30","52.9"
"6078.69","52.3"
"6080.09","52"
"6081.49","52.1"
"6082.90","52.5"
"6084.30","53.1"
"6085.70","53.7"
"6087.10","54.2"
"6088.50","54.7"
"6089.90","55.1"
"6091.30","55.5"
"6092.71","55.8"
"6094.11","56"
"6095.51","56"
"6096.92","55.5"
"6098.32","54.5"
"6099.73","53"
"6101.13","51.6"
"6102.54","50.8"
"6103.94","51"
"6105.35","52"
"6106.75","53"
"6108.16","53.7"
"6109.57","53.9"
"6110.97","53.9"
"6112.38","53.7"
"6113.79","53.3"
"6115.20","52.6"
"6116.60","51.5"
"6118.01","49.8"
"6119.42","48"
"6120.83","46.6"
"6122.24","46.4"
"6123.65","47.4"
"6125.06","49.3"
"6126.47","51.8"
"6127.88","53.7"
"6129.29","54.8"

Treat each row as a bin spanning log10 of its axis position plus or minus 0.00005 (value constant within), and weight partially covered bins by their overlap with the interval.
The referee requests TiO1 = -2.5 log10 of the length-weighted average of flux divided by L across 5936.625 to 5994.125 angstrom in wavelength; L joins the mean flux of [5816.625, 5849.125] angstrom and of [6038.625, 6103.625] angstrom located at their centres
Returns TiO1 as 0.22 mag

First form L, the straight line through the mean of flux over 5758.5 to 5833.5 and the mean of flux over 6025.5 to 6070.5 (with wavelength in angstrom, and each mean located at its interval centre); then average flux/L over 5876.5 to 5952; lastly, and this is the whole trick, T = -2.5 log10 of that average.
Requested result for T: 0.42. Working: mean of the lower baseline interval 50.5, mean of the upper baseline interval 51.8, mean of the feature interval 34.6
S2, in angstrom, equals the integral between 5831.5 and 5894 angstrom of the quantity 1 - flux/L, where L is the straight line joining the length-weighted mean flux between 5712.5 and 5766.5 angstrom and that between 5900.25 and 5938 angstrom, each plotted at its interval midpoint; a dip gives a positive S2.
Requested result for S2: 1.0 angstrom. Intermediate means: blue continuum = 49.9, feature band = 40.4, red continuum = 36.7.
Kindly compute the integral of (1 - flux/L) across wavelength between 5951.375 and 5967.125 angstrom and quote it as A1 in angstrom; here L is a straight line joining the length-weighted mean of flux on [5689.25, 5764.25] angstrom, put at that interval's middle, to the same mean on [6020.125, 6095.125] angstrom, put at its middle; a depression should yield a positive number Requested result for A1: 3.28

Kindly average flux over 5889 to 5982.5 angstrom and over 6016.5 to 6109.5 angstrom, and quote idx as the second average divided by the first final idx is 1.4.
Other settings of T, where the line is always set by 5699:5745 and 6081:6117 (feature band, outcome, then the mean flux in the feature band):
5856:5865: 0.21 mag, 41.8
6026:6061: 0.03 mag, 51.5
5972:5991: 0.21 mag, 42.8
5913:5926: 0.36 mag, 36.9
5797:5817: -0.07 mag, 53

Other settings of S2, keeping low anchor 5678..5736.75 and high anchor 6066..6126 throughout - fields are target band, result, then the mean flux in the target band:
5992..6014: 2.8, 44.8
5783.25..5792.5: -0.5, 51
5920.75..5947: 5.3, 40.2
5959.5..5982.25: 4.4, 41.1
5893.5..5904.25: 5.3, 25.3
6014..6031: 1.0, 48.6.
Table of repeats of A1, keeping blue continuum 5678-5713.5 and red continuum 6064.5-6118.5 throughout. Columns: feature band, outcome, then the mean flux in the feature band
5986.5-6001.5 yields 1.95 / 44.9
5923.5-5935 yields 2.69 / 38.7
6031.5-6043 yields 0.37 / 50.8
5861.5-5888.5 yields 6.70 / 37.2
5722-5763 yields -2.87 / 50.3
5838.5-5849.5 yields 0.00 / 48.8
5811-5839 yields -0.44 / 49.3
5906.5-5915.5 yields 2.59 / 35.7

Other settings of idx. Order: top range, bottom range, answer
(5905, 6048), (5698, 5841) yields 0.86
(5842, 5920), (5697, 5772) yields 0.74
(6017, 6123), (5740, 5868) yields 1.05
